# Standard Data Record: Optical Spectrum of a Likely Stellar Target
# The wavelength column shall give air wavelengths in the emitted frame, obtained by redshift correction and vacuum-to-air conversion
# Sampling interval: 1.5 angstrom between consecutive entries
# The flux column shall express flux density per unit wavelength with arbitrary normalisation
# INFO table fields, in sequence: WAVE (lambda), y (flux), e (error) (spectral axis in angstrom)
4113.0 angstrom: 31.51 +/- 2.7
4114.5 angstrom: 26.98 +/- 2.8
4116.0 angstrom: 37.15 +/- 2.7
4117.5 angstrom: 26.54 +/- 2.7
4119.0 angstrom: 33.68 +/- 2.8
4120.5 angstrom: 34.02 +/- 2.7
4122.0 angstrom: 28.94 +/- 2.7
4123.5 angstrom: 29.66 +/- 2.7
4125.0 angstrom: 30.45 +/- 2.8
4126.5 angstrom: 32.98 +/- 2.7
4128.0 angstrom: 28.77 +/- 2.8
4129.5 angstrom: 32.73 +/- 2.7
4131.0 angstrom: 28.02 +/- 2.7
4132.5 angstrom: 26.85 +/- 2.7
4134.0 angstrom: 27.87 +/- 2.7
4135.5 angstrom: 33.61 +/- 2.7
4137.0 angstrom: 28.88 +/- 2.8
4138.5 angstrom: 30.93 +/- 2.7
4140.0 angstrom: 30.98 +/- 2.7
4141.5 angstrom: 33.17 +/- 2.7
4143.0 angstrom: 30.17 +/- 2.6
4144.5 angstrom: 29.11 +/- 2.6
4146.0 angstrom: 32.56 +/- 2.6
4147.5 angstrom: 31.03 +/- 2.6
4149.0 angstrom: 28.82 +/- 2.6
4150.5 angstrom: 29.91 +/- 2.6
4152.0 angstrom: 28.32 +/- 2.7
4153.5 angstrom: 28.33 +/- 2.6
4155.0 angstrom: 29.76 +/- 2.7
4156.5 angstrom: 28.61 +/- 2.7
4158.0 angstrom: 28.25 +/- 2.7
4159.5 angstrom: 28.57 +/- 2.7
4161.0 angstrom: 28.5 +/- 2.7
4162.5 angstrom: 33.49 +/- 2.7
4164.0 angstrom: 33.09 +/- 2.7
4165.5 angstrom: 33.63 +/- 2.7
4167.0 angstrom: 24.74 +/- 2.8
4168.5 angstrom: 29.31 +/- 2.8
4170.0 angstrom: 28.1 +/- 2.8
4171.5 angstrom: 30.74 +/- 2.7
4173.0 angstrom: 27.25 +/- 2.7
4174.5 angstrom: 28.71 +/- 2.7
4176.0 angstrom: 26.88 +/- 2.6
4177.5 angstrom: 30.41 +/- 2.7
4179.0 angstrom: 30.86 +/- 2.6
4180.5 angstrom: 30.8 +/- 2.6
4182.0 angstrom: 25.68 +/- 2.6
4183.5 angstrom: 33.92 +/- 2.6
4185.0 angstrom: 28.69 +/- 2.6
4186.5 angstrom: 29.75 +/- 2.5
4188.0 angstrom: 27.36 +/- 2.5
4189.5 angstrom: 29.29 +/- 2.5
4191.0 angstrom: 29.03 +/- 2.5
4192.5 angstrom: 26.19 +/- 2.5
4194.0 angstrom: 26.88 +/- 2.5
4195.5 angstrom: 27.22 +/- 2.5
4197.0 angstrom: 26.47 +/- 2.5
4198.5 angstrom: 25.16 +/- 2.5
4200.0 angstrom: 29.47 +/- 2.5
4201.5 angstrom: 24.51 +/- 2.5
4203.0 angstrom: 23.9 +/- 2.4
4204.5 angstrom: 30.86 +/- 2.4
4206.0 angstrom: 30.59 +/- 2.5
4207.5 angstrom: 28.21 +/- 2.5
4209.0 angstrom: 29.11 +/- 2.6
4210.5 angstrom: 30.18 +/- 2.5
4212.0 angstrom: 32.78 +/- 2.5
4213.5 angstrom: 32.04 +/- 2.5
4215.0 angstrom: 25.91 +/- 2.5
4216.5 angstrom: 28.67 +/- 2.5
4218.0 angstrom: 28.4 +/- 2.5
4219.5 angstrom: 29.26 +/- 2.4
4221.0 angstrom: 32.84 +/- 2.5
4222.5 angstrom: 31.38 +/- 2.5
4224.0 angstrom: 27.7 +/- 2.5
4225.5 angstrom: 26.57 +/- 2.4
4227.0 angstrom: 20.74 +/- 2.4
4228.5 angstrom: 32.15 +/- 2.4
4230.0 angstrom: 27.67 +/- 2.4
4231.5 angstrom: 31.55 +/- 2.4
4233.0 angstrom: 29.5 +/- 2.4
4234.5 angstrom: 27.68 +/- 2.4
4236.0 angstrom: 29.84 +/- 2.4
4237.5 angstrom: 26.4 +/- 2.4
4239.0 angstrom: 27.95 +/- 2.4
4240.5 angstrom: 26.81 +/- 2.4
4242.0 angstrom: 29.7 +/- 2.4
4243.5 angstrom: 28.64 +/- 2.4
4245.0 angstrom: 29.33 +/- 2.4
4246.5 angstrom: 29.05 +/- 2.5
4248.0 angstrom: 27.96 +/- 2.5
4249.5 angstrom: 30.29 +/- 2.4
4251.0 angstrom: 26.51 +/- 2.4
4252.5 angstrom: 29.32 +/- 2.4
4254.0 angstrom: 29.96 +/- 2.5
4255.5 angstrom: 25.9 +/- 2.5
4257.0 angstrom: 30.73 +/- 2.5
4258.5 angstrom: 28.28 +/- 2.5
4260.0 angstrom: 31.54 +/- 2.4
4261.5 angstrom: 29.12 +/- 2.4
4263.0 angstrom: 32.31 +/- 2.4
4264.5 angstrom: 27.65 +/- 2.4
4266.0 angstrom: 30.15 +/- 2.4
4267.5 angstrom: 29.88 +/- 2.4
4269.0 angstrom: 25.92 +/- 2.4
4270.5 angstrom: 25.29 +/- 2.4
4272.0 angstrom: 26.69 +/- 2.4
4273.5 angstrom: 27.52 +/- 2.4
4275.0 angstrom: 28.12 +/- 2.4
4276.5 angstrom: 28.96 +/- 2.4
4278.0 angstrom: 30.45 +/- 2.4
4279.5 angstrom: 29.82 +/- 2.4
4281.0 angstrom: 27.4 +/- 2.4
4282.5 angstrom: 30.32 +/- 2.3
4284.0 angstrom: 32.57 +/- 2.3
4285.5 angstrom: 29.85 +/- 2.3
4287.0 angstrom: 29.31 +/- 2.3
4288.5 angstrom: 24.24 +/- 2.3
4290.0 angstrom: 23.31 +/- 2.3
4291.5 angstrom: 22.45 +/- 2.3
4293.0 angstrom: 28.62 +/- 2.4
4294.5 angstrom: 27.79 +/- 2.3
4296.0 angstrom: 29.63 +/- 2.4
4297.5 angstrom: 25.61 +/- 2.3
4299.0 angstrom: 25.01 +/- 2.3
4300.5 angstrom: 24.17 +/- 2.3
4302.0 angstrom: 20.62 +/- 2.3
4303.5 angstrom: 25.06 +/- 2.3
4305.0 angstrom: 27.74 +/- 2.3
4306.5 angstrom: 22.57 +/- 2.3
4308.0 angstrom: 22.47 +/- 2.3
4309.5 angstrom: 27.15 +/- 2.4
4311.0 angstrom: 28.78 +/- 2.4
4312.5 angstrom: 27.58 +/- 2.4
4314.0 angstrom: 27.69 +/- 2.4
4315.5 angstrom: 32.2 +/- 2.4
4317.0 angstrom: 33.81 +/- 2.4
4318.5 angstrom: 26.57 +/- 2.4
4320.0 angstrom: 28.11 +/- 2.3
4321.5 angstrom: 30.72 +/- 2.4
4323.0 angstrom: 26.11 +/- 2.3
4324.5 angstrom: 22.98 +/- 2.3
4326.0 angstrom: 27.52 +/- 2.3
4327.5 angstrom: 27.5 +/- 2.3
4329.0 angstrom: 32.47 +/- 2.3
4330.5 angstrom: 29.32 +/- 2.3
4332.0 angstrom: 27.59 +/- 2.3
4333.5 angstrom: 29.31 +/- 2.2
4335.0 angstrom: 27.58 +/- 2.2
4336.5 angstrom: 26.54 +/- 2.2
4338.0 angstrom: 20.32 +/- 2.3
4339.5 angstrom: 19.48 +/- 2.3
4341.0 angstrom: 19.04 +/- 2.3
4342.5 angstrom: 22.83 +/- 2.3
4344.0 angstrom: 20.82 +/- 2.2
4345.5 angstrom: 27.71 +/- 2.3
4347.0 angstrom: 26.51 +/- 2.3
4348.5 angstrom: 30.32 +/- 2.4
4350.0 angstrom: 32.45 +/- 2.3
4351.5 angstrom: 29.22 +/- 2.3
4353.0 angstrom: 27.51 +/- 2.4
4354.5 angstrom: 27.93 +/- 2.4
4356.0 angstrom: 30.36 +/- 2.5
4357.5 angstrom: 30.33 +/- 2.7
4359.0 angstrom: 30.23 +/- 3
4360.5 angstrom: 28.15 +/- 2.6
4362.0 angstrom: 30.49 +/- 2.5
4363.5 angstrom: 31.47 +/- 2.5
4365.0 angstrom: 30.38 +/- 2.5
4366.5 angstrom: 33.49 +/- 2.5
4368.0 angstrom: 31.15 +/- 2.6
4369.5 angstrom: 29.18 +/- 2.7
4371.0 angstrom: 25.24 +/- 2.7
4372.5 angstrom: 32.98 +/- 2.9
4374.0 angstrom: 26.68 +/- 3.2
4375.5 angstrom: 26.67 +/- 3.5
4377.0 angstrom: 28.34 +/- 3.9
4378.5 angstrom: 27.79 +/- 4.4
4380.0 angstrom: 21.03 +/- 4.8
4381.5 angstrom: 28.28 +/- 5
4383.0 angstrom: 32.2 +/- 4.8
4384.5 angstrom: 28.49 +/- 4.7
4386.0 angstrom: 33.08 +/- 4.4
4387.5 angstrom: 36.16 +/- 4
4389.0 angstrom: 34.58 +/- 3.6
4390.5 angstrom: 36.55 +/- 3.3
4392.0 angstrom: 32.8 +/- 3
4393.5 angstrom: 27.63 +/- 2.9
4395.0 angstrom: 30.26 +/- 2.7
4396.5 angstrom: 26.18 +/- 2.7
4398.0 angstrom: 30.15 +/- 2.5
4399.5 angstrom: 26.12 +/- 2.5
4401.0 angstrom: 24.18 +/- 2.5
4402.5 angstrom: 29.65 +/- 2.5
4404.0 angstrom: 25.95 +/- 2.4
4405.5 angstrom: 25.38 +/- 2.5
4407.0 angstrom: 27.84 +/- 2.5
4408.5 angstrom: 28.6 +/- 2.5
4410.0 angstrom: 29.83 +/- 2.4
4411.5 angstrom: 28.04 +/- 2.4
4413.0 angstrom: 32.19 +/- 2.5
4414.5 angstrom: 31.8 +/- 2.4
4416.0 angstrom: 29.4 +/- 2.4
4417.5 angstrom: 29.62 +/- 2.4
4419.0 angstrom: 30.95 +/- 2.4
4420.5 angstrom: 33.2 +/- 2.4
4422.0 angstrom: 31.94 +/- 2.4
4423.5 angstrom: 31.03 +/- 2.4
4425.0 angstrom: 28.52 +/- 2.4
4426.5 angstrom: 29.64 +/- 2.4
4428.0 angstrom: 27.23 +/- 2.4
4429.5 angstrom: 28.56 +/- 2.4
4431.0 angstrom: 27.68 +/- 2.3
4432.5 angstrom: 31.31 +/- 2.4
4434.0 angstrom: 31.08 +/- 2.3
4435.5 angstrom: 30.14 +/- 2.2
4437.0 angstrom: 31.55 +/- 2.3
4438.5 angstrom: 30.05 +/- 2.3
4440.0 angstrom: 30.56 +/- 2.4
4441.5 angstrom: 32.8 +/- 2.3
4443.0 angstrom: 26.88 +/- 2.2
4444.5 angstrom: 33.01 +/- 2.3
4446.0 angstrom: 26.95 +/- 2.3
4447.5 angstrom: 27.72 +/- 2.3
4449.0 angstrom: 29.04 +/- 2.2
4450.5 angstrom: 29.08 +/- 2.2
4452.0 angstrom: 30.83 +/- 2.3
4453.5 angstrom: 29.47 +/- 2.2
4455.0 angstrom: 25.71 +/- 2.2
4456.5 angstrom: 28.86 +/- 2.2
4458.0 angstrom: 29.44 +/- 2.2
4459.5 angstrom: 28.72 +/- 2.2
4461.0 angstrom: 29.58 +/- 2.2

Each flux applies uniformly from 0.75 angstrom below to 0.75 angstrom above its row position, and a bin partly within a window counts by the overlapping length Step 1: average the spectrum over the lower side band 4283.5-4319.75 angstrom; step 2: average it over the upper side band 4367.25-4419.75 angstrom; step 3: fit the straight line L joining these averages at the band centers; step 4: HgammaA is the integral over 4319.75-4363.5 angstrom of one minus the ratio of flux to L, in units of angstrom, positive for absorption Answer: 1.0 angstrom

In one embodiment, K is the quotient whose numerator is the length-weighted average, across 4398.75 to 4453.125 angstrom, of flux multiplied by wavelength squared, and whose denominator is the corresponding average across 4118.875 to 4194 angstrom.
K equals 1.12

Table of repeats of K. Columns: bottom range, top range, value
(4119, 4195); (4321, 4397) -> 1.05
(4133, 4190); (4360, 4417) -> 1.10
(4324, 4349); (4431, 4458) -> 1.21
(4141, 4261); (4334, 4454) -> 1.09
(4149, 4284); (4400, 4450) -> 1.13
